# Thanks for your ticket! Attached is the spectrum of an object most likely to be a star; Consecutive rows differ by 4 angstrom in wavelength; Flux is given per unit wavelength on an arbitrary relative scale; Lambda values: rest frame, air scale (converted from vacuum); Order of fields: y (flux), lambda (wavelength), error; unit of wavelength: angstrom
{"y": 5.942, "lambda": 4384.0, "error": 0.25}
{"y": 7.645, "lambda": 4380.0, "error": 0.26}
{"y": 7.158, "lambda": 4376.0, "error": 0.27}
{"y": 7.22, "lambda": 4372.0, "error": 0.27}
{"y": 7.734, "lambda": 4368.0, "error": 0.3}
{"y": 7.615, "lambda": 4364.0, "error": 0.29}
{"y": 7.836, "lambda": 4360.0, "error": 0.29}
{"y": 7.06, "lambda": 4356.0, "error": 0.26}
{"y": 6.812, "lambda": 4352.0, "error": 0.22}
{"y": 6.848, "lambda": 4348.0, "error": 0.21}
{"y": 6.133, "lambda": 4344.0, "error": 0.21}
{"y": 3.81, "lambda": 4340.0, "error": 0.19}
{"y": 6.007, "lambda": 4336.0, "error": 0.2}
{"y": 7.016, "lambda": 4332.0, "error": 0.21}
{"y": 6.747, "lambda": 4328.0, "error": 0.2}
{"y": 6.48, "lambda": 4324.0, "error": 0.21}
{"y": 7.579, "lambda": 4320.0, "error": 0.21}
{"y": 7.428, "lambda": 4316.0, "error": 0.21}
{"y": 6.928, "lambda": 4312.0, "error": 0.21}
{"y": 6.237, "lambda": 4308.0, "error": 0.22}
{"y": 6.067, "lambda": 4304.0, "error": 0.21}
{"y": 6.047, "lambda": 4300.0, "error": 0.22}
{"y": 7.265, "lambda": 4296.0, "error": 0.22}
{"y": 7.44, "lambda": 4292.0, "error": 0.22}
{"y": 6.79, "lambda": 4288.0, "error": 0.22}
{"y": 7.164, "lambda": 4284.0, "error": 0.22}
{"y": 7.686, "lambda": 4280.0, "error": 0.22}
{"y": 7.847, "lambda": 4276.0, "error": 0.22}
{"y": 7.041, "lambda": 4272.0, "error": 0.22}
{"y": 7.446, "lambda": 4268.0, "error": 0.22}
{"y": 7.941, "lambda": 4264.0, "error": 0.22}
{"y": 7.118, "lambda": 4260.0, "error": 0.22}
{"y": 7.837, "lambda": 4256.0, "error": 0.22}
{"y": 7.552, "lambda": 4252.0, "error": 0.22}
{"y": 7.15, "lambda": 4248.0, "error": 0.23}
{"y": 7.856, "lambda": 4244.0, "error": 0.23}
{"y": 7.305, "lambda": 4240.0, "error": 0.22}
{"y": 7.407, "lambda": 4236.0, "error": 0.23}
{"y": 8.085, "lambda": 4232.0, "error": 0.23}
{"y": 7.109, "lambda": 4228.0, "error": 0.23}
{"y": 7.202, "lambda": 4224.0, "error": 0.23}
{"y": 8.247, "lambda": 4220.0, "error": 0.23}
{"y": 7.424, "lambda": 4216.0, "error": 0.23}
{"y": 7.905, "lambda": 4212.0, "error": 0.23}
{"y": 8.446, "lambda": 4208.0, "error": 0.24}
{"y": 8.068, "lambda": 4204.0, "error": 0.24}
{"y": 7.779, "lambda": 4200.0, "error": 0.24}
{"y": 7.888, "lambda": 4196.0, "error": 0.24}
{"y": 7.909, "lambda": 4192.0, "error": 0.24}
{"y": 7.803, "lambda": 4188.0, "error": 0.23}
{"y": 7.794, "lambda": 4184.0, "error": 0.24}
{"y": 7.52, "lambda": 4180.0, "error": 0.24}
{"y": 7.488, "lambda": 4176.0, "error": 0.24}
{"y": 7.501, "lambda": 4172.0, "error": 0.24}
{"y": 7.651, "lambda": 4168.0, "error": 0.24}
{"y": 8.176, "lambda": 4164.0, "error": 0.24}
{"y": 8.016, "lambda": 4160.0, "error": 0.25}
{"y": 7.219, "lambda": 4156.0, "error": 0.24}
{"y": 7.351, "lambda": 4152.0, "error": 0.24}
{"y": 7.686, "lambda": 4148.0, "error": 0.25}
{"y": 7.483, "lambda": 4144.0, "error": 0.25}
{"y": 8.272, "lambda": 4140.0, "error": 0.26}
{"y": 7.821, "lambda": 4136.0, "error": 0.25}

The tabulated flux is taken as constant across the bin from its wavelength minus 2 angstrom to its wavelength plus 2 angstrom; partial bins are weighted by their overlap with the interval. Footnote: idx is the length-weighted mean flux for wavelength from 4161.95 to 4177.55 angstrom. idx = 7.71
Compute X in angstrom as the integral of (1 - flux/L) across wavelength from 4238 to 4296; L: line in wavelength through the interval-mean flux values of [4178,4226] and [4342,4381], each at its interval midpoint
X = 1.05 angstrom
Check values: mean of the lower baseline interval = 7.83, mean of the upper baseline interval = 7.19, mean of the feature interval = 7.43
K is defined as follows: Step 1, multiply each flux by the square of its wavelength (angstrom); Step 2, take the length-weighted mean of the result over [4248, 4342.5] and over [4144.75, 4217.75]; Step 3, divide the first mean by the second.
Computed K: 0.94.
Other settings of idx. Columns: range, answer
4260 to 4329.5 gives 7.07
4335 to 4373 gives 6.71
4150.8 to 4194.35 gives 7.68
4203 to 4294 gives 7.56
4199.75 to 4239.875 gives 7.75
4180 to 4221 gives 7.9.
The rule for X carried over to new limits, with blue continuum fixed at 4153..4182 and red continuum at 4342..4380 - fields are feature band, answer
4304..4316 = 1.09 angstrom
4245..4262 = 0.00 angstrom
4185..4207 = -0.97 angstrom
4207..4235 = -0.82 angstrom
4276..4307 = 1.64 angstrom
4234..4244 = 0.02 angstrom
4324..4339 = 1.79 angstrom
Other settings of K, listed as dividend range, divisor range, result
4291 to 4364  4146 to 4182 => 0.94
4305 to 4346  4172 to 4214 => 0.87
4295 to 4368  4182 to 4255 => 0.91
